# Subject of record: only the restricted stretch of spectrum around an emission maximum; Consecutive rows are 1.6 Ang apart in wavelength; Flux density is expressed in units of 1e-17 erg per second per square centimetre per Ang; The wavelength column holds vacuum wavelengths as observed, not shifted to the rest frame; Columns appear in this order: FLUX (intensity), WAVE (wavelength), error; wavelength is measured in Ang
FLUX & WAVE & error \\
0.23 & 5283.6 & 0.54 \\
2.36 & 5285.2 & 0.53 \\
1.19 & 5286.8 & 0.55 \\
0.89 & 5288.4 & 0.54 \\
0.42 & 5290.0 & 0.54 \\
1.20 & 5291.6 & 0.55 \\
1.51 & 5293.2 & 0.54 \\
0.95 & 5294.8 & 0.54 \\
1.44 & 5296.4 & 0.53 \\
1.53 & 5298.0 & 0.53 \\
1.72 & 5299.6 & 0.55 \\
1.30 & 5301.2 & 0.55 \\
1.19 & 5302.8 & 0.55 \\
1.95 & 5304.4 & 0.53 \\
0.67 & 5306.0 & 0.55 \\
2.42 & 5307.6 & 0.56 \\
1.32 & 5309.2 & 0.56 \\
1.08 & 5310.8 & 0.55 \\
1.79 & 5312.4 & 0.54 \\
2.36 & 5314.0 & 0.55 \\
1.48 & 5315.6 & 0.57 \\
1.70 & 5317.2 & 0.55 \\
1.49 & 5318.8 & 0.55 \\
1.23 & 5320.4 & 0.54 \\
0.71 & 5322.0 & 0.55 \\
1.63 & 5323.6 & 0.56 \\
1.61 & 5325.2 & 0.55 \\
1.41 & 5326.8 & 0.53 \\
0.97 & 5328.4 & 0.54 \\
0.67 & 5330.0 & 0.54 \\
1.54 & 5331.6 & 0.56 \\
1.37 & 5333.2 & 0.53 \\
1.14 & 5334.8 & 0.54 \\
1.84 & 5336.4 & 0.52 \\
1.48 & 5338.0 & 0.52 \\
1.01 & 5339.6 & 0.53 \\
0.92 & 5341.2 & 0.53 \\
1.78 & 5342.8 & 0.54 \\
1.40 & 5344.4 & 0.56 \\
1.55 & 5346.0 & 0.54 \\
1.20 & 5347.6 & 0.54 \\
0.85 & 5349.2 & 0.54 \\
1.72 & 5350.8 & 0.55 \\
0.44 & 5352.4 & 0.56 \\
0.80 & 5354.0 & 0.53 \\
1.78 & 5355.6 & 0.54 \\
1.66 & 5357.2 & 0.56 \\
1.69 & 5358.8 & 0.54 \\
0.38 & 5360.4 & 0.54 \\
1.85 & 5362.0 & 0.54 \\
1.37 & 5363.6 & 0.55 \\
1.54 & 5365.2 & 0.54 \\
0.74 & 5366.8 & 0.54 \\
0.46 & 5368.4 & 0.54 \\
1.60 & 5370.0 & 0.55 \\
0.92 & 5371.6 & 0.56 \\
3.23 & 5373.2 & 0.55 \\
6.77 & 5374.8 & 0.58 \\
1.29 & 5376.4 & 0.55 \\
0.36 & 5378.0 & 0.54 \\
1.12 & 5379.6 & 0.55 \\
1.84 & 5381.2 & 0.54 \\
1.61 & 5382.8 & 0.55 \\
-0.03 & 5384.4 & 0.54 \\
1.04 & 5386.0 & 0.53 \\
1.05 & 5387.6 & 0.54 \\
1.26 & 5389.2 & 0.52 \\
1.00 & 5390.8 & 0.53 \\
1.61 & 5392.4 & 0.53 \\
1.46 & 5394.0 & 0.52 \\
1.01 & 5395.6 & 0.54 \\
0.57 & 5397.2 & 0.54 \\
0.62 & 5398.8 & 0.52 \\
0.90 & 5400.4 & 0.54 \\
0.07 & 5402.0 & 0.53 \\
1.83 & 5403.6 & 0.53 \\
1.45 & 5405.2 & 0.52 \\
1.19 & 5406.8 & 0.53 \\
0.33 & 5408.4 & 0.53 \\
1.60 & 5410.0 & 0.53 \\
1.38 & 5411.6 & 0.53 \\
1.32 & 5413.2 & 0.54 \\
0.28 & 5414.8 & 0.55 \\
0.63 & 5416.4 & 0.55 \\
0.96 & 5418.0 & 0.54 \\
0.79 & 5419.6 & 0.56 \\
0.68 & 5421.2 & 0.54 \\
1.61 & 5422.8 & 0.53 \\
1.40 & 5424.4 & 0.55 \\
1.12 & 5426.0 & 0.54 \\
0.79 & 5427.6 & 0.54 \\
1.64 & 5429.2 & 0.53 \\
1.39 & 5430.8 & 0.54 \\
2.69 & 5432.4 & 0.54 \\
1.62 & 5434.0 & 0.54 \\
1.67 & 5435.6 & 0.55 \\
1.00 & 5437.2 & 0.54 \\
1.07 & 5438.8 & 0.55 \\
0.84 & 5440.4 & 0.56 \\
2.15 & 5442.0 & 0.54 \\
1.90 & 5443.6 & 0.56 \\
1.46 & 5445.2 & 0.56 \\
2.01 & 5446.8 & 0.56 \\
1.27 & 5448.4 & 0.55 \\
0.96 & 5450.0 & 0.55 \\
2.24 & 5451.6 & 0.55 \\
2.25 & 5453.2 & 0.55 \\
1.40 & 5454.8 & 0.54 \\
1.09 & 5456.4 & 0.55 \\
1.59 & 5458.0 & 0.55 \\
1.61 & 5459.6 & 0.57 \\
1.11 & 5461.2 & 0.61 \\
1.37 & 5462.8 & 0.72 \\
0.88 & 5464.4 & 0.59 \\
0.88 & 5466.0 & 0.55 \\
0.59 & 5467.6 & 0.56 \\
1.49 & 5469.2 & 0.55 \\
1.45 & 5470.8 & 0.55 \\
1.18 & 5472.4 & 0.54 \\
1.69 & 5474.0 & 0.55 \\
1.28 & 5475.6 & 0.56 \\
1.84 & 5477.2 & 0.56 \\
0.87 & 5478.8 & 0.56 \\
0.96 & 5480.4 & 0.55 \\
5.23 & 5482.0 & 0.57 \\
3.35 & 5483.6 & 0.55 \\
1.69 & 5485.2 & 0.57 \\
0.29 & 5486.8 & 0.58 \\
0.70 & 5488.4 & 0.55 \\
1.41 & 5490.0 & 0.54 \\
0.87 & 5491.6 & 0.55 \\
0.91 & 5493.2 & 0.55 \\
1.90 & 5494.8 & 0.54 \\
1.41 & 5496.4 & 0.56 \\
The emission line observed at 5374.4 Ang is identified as H-beta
